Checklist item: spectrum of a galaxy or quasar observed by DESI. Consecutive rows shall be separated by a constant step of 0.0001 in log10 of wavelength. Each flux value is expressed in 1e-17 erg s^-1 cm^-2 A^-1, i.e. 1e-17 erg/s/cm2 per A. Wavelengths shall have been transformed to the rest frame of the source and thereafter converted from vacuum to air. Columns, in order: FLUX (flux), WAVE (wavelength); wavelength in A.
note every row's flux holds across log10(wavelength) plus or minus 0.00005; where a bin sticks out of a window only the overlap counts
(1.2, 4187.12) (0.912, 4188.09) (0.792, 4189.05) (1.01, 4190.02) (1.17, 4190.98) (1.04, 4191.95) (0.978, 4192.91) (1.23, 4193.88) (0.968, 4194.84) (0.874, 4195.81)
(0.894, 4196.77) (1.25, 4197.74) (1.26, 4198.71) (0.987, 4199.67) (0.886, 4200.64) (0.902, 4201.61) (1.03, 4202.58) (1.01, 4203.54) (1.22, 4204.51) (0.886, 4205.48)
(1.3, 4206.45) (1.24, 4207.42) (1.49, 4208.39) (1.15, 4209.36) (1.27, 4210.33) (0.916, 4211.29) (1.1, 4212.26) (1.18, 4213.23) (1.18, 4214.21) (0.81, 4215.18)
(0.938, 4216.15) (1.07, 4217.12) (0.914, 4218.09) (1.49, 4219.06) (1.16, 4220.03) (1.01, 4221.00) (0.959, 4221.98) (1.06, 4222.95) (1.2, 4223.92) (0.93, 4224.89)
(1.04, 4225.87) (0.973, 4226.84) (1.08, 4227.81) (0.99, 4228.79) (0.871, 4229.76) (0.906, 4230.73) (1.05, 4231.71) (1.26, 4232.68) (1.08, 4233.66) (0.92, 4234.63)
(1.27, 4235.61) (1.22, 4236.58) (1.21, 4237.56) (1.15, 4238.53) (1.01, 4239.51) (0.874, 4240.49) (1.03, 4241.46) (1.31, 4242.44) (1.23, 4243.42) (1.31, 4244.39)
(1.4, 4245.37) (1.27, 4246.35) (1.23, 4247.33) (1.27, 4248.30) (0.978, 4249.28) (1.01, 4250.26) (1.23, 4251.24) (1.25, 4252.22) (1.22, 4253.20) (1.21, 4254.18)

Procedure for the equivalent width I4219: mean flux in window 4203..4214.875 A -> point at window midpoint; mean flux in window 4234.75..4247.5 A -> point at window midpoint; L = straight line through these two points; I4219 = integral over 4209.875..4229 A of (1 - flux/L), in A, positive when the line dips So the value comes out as 1.7 A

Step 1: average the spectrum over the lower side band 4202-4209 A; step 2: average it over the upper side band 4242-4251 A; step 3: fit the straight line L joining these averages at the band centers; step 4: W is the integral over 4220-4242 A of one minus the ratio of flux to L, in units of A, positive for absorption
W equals 2.7 A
